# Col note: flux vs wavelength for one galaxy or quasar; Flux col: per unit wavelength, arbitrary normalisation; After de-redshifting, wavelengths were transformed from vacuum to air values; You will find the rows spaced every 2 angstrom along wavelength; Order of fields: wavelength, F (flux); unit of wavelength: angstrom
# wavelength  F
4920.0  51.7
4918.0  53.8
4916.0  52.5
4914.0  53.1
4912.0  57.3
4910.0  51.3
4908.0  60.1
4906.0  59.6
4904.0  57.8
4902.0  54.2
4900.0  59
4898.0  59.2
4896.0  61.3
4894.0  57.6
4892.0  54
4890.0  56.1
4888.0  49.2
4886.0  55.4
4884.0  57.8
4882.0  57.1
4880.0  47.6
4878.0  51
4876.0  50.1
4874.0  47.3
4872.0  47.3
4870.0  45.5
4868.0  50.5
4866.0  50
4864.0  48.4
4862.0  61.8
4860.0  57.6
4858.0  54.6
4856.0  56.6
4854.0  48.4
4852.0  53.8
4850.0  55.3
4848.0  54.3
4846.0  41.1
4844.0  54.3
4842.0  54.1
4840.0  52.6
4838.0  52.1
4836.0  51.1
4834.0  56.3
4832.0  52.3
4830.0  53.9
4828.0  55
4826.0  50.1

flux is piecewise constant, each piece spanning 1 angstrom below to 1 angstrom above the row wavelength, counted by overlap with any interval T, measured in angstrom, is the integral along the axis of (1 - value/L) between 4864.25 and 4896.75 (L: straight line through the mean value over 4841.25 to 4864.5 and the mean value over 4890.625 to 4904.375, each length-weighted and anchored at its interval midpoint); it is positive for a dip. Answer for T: 2.2 angstrom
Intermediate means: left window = 53.5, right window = 57.5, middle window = 52.2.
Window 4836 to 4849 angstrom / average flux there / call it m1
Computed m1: 51.4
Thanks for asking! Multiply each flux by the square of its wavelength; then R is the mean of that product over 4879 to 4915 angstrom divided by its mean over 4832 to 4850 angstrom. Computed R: 1.10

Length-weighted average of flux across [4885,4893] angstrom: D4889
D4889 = 53.7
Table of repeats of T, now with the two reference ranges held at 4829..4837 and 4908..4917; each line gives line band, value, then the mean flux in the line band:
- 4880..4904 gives -0.92 angstrom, 56.1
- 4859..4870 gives 0.17 angstrom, 52.9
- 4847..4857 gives -0.01 angstrom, 53.7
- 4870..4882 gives 1.06 angstrom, 49.1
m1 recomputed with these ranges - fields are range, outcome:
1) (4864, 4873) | 48.3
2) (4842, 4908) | 53.7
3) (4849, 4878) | 51.9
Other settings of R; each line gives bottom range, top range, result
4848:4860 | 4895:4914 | 1.09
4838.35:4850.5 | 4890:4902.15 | 1.14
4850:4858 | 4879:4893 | 1.02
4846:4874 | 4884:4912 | 1.11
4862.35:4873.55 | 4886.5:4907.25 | 1.17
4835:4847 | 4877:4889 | 1.06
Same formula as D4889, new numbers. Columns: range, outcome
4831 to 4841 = 52.9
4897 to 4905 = 57.5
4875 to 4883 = 51.4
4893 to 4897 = 59.5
